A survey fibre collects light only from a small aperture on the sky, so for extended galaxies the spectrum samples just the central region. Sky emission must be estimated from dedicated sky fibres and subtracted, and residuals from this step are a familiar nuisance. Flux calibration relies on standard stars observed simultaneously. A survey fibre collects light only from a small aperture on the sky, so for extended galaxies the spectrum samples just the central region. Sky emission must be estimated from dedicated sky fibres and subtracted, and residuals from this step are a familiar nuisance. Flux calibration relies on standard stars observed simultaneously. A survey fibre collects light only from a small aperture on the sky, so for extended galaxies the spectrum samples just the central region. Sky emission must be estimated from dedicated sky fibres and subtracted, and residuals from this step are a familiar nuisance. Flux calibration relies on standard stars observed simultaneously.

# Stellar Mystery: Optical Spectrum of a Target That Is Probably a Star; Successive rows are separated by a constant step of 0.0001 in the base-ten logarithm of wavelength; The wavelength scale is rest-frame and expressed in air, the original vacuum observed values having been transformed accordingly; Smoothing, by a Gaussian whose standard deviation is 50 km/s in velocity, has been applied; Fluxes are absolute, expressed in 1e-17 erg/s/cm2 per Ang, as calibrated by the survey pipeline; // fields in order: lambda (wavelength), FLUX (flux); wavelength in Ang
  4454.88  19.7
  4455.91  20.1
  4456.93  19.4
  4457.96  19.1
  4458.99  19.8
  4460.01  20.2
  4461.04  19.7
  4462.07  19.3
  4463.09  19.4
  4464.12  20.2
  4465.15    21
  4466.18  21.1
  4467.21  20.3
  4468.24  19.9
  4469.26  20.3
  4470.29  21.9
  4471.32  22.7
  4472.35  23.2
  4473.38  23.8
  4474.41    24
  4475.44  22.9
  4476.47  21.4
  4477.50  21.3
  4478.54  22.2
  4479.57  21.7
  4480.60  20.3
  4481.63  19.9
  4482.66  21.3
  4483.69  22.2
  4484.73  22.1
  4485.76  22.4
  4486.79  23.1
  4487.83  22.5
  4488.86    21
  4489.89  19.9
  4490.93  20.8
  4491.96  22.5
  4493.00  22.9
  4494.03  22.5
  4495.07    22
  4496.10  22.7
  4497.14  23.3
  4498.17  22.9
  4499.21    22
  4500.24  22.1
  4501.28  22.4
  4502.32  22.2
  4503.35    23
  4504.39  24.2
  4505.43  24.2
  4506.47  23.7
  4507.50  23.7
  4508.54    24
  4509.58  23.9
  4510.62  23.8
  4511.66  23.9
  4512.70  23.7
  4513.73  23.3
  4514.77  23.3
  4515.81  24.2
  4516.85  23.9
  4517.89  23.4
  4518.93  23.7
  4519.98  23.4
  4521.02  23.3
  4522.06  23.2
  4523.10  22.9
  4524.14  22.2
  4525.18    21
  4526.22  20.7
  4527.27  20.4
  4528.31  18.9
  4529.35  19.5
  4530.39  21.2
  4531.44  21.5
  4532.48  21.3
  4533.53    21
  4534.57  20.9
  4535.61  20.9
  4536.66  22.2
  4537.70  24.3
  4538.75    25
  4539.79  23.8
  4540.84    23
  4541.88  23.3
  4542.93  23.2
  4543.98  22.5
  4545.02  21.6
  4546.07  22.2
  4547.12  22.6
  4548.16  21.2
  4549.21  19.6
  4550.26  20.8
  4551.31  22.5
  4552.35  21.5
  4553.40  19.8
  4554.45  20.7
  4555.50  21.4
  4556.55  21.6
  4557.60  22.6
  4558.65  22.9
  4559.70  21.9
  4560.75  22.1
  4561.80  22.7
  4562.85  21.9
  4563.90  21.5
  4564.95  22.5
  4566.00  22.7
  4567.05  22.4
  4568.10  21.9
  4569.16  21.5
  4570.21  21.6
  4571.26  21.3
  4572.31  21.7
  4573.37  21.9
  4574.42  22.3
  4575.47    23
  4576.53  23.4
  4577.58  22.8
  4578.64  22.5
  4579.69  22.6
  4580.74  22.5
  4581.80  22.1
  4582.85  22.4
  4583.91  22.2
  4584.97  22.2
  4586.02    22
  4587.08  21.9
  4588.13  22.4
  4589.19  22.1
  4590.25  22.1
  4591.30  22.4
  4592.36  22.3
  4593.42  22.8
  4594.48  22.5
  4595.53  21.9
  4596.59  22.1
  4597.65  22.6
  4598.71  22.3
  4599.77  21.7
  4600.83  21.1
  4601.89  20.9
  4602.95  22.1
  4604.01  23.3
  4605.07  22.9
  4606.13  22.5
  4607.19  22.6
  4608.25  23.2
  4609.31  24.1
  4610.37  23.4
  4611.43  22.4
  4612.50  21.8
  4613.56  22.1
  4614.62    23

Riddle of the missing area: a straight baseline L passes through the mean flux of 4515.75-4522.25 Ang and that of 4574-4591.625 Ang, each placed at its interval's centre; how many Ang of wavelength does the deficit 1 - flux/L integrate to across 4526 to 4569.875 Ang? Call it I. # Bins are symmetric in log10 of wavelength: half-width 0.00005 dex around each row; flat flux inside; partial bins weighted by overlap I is 2.31 Ang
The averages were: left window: 23.5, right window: 22.4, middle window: 21.8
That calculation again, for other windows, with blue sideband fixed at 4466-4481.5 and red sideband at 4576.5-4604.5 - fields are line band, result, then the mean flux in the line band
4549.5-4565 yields 0.3 Ang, 21.7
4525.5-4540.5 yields 0.3 Ang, 21.5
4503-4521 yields -1.5 Ang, 23.7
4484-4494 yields -0.1 Ang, 21.9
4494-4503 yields -0.2 Ang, 22.5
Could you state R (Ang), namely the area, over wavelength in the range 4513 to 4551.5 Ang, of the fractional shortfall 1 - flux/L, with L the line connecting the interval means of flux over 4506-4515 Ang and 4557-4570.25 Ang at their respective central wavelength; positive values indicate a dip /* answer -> 1.5 Ang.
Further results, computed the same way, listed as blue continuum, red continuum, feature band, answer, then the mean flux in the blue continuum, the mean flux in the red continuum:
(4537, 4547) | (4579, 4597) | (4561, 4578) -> 0.3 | 23.2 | 22.3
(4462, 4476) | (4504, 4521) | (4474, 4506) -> 0.6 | 21.5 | 23.7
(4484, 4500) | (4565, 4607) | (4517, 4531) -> 0.2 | 22.2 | 22.2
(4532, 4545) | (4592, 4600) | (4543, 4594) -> 0.9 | 22.6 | 22.3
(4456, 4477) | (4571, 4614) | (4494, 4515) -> -1.8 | 21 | 22.4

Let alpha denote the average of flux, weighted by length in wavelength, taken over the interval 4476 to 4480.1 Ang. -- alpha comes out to 21.6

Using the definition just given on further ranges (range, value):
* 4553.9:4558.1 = 21.5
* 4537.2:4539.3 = 24.6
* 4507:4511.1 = 23.8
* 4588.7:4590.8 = 22.1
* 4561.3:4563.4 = 22.3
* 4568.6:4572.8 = 21.5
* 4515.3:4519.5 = 23.7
